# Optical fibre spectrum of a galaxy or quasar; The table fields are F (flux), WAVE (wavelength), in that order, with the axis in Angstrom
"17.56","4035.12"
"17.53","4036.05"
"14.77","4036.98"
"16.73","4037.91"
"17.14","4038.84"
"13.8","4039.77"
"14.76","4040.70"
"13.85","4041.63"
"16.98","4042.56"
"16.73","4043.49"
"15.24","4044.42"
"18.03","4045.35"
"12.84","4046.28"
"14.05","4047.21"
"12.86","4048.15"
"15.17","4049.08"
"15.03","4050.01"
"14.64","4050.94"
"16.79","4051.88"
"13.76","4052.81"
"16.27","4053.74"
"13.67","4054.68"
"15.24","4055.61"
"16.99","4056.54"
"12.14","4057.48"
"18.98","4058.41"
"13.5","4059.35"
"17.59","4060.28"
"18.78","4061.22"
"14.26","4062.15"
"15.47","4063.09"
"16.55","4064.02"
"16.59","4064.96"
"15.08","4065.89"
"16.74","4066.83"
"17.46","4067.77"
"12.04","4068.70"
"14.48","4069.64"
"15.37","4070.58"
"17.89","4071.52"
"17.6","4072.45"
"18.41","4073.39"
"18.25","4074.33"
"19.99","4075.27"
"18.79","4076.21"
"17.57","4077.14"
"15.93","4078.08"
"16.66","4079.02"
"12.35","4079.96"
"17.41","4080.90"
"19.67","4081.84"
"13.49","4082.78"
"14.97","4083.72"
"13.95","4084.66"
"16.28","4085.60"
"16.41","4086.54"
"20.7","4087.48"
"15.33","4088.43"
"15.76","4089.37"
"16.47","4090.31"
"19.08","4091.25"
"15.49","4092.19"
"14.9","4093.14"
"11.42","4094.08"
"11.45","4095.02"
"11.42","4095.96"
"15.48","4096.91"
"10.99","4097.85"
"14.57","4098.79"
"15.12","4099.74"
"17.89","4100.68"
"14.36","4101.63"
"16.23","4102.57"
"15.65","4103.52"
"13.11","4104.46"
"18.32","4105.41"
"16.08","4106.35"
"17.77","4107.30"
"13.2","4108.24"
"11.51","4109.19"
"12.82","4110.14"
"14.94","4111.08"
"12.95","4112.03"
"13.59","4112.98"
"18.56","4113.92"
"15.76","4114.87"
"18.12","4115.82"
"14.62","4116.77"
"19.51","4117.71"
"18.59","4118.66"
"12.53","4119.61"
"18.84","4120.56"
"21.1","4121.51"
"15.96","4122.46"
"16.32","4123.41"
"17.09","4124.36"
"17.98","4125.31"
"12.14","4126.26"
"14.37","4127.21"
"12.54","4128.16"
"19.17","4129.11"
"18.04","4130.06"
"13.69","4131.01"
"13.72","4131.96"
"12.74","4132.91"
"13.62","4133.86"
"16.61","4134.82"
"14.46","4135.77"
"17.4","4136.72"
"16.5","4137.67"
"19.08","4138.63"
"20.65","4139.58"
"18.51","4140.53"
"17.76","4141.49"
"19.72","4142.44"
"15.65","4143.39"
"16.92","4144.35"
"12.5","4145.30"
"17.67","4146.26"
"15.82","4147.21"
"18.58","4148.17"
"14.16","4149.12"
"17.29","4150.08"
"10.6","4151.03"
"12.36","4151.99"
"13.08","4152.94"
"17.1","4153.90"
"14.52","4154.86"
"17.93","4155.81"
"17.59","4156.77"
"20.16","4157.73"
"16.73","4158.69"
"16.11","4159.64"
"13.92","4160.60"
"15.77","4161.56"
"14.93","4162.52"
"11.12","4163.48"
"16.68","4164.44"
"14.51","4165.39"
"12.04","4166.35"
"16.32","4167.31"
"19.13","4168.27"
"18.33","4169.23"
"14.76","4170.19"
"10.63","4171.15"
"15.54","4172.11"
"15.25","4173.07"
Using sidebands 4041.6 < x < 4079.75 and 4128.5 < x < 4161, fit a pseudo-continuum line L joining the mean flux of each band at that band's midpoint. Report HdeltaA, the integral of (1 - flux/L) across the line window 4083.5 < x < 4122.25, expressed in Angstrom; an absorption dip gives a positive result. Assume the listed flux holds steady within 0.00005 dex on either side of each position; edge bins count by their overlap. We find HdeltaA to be 1.3 Angstrom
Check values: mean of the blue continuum 16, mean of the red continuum 16.2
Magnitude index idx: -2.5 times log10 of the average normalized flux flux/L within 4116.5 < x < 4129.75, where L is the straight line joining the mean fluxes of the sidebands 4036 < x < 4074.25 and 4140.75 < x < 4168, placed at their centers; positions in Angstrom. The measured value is -0.06 mag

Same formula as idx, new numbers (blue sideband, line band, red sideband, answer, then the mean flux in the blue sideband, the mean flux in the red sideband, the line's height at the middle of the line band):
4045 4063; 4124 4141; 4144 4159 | -0.02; 15.3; 15.8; 15.7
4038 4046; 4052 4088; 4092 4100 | -0.13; 15.8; 13.3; 14.5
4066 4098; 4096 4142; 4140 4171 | 0.00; 15.9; 15.8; 15.9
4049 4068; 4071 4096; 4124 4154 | -0.04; 15.7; 15.8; 15.8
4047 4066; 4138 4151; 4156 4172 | -0.10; 15.4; 15.6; 15.6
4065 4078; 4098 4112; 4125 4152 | 0.10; 16.9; 15.9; 16.4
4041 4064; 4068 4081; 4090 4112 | -0.11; 15.4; 14.7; 15.1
